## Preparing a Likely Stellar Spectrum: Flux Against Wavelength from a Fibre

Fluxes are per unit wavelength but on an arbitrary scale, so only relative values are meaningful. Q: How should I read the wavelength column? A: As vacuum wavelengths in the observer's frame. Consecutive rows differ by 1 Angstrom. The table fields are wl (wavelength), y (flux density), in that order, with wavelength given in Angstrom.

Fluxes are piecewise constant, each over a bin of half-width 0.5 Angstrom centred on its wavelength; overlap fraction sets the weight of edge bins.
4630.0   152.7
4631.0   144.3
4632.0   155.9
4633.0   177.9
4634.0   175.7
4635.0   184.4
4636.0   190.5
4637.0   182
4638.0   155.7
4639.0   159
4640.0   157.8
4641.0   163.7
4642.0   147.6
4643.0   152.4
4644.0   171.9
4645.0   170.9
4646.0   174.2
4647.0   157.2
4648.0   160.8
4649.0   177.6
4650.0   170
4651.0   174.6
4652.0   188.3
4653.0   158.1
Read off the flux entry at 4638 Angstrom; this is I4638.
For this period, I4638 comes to 155.7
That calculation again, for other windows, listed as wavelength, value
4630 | 152.7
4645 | 170.9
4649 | 177.6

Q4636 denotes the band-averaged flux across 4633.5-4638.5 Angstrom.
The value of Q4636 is 178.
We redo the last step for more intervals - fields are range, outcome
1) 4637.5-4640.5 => 158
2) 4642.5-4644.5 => 162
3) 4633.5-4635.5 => 180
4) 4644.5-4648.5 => 166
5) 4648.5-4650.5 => 174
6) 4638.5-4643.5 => 156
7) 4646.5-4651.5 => 168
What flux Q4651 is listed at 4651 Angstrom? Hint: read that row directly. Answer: 174.6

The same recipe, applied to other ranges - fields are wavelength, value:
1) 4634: 175.7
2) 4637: 182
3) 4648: 160.8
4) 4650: 170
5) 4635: 184.4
